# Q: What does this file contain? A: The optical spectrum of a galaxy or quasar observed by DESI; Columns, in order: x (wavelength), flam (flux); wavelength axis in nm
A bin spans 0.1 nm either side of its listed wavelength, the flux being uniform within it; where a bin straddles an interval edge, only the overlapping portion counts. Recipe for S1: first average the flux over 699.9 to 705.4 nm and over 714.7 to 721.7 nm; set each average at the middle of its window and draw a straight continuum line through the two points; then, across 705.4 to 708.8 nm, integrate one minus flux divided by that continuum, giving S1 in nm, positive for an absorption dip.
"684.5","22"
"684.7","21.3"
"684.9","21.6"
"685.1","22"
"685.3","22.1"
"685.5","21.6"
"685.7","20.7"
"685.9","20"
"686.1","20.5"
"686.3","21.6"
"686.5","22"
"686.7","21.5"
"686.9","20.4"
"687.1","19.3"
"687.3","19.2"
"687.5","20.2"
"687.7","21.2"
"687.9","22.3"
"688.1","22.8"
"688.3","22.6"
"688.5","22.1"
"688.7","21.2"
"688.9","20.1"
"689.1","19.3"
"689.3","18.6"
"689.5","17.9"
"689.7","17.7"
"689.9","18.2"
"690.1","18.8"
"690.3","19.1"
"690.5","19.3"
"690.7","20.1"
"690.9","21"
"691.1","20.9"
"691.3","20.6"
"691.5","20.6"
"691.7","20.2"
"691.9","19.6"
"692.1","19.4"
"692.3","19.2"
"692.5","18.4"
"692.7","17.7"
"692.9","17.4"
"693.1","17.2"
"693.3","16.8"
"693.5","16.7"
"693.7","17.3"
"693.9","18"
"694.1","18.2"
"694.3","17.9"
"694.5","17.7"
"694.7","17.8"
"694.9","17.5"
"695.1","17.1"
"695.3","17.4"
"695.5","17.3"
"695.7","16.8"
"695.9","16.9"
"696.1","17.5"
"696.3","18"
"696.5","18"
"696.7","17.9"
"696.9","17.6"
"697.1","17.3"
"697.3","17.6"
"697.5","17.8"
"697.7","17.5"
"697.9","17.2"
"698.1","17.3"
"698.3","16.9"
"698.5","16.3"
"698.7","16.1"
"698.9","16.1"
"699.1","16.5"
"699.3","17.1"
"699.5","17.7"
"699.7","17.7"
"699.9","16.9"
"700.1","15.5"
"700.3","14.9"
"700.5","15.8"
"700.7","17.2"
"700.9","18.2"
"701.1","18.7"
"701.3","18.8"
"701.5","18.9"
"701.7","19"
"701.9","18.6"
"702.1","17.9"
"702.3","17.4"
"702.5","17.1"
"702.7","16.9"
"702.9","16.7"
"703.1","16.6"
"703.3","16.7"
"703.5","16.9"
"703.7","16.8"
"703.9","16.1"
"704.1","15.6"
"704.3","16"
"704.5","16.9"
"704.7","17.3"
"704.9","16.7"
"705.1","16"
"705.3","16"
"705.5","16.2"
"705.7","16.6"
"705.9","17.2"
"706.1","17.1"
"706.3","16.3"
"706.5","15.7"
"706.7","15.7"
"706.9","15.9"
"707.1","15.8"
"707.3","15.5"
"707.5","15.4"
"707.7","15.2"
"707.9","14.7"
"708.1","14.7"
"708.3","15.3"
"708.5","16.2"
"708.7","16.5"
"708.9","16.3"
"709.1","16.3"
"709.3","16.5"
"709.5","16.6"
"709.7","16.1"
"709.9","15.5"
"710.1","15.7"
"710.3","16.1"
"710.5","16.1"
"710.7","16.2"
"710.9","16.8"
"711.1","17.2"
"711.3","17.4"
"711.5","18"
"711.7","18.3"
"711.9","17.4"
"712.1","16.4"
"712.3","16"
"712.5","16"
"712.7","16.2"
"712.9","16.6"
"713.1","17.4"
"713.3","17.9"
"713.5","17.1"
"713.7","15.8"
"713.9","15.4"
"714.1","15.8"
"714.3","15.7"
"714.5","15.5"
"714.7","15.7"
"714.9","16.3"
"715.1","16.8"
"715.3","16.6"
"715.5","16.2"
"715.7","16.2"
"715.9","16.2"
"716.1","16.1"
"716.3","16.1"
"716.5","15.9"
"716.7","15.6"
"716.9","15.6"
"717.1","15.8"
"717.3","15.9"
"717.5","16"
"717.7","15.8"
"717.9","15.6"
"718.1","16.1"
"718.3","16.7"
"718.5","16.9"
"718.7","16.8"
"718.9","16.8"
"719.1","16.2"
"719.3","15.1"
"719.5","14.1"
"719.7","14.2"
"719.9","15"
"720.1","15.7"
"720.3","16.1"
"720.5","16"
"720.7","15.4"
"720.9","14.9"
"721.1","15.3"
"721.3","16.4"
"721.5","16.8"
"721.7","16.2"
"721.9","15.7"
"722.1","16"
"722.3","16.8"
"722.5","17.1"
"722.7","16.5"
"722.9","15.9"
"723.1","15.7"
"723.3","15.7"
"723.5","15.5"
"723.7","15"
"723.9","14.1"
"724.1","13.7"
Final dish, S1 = 0.17 nm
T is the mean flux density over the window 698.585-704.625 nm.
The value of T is 17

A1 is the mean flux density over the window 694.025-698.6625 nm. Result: 17.4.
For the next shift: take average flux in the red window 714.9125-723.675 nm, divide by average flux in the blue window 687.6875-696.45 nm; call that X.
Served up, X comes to 0.8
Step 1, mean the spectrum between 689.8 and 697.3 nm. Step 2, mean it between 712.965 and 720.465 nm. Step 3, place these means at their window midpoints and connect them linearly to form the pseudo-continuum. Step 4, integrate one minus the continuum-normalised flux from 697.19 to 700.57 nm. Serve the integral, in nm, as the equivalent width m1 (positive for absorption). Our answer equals 0.19 nm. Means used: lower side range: 18.3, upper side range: 16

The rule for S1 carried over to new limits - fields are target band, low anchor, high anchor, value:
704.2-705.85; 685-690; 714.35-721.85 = 0.132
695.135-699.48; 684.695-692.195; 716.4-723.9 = 0.445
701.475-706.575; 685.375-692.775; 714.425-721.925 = 0.317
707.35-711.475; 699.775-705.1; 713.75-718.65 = 0.116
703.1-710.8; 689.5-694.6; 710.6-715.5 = 0.486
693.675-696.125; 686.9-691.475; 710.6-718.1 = 0.226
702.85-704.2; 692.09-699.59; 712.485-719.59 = 0.036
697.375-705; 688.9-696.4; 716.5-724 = 0.233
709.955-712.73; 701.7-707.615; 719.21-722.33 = -0.091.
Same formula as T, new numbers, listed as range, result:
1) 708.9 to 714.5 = 16.5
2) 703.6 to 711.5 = 16.2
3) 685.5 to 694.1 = 19.7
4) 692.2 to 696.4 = 17.6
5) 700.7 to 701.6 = 18.5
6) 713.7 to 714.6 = 15.6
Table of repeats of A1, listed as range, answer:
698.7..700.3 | 16.6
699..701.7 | 17.3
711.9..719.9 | 16.1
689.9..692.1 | 19.9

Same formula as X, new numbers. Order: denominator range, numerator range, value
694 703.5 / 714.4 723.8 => 0.92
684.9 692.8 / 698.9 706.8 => 0.83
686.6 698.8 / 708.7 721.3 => 0.86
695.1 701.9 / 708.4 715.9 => 0.95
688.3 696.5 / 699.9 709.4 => 0.89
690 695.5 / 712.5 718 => 0.87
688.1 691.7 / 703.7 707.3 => 0.82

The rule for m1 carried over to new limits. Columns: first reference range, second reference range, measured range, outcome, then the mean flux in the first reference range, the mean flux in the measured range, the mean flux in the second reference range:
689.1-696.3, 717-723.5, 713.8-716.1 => 0.05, 18.4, 16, 15.9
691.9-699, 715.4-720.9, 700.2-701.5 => -0.02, 17.5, 17.4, 15.8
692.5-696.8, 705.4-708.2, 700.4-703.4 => -0.20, 17.5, 17.6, 15.9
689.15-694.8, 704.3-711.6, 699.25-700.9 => 0.07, 18.7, 16.7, 16.2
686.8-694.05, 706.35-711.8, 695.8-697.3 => 0.06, 19.5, 17.6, 16.1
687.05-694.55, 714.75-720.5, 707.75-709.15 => 0.12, 19.3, 15.7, 15.9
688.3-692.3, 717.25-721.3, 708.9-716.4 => 0.10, 19.8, 16.4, 15.7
